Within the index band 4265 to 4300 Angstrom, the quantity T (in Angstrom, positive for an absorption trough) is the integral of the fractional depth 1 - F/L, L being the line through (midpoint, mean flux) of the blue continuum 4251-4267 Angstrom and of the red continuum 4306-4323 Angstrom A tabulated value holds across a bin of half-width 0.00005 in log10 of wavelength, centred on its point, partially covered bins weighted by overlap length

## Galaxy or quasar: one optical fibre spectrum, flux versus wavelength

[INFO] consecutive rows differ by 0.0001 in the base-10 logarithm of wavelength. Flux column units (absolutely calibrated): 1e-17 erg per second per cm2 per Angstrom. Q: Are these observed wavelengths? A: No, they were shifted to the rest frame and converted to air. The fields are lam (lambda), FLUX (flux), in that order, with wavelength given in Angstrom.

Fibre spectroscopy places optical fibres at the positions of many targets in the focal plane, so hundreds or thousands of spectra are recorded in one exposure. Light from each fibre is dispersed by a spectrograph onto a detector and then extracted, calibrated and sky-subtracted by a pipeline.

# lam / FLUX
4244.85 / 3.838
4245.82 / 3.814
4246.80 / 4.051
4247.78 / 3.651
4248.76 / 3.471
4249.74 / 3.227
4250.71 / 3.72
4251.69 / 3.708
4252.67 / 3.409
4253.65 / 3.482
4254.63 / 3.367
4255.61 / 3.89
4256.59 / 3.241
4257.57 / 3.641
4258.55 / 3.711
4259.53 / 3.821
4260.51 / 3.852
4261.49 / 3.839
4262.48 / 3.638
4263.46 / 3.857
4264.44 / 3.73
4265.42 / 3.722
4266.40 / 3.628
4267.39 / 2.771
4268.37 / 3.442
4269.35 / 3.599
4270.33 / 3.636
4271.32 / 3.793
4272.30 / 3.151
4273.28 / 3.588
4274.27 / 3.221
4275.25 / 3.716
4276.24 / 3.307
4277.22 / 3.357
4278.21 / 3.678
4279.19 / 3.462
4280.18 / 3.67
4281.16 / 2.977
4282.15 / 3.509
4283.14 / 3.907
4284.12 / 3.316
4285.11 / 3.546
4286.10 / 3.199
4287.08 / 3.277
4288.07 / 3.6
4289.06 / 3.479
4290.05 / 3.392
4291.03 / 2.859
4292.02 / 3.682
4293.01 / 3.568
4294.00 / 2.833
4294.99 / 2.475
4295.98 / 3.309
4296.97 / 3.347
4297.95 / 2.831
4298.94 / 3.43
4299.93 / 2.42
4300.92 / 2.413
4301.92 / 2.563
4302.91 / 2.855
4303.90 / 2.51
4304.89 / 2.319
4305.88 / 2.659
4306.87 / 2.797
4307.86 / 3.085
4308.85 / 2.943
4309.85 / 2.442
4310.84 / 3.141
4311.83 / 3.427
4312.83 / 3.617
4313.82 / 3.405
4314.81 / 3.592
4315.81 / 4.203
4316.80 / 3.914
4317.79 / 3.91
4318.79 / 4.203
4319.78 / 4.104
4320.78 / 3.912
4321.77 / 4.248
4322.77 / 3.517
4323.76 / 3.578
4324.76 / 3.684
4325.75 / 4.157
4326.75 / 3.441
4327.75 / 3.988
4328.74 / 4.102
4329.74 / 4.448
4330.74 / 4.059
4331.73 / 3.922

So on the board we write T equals 2.34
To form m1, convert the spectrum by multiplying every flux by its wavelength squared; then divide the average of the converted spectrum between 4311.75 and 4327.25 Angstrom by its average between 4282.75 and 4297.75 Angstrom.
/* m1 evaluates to 1.2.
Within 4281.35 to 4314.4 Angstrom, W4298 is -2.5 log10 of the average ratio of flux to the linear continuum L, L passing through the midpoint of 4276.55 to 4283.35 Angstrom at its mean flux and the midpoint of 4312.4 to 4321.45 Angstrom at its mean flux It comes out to 0.19 mag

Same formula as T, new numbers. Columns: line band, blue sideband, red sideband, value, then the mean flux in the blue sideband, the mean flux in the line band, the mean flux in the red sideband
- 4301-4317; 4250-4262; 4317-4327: 3.25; 3.63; 3.06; 3.89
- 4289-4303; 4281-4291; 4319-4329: 2.01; 3.41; 3.02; 3.88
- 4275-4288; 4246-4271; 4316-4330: 0.95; 3.61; 3.45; 3.94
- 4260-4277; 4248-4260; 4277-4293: -0.25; 3.56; 3.56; 3.44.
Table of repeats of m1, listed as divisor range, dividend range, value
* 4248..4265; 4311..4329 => 1.08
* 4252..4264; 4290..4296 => 0.87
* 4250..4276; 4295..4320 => 0.90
